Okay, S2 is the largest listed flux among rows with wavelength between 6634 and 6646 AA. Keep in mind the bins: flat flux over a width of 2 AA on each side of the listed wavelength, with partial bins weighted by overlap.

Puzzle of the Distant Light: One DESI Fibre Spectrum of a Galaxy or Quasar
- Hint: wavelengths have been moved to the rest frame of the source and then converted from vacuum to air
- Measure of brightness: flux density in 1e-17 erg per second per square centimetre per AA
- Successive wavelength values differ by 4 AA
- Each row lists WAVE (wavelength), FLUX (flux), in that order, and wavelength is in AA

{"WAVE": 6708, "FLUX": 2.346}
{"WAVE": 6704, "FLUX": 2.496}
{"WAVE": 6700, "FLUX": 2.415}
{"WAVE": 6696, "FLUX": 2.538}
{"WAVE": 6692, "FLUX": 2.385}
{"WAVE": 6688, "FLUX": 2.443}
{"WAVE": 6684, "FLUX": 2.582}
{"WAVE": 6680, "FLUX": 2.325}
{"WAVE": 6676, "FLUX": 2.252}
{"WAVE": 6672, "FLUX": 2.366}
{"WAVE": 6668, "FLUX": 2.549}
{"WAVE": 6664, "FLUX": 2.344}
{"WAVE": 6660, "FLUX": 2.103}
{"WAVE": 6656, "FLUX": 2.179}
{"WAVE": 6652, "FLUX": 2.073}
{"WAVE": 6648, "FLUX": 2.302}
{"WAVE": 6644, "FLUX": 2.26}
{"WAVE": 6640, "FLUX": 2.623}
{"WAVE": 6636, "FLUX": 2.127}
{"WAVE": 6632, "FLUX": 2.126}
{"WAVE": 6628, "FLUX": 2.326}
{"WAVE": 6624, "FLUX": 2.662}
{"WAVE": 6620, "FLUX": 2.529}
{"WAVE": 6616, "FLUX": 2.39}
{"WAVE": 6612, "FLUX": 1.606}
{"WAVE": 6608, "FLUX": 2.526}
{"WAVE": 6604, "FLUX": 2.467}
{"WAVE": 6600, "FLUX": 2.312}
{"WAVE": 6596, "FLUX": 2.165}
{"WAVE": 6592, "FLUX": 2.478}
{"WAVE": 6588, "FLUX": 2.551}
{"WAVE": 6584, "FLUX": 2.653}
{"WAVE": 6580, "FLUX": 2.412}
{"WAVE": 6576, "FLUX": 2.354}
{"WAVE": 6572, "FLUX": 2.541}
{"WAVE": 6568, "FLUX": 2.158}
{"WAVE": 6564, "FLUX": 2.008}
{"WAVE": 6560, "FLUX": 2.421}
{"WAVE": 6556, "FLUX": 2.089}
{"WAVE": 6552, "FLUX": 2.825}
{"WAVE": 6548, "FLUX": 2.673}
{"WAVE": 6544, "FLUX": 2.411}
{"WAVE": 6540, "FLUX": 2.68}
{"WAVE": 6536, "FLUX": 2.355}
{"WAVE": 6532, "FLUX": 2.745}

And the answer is 2.623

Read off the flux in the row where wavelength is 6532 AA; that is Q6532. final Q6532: 2.745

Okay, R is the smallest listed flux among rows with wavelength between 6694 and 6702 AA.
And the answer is 2.415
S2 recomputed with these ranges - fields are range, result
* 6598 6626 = 2.662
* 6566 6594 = 2.653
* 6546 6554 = 2.825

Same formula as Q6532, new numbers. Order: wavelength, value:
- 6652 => 2.073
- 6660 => 2.103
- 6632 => 2.126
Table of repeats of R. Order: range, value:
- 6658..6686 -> 2.103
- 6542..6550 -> 2.411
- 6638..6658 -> 2.073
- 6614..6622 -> 2.39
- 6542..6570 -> 2.008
